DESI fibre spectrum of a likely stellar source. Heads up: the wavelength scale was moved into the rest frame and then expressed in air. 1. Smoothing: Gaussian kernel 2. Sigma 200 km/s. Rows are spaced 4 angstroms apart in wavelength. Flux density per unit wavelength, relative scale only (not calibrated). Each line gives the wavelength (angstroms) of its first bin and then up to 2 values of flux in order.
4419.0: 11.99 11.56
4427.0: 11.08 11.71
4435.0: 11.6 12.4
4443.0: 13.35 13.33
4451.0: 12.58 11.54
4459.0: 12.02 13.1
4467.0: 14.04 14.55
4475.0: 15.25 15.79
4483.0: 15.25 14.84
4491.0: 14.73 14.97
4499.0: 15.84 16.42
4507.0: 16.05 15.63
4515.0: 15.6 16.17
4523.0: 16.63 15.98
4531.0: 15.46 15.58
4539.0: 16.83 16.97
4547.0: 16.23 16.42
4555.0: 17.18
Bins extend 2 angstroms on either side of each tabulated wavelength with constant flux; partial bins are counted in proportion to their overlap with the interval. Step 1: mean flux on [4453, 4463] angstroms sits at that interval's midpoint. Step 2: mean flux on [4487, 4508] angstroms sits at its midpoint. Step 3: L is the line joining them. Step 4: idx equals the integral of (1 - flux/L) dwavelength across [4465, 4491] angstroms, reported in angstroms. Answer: -2.2 angstroms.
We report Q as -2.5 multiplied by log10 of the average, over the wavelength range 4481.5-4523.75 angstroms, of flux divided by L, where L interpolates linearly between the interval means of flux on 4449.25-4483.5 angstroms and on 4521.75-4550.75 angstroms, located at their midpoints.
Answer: -0.042 mag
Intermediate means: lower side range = 13.7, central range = 15.6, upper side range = 16.2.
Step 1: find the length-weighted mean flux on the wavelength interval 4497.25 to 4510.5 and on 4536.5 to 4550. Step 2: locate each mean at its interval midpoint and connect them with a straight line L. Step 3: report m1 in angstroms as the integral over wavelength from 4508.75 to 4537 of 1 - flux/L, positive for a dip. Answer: 0.8 angstroms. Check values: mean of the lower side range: 16.1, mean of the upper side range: 16.6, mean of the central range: 15.9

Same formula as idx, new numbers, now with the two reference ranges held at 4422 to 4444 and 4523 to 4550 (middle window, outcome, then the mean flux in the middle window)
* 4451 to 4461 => 0.7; 11.9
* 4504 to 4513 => -0.5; 15.9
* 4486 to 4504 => -1.0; 15.3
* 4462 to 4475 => -0.8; 14.2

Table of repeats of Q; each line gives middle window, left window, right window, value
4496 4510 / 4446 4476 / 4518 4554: -0.07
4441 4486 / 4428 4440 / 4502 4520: -0.03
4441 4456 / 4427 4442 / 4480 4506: -0.01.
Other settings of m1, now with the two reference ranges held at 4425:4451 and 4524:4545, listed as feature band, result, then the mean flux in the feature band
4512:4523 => -0.4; 16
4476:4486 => -1.0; 15.4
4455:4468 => 0.5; 12.7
